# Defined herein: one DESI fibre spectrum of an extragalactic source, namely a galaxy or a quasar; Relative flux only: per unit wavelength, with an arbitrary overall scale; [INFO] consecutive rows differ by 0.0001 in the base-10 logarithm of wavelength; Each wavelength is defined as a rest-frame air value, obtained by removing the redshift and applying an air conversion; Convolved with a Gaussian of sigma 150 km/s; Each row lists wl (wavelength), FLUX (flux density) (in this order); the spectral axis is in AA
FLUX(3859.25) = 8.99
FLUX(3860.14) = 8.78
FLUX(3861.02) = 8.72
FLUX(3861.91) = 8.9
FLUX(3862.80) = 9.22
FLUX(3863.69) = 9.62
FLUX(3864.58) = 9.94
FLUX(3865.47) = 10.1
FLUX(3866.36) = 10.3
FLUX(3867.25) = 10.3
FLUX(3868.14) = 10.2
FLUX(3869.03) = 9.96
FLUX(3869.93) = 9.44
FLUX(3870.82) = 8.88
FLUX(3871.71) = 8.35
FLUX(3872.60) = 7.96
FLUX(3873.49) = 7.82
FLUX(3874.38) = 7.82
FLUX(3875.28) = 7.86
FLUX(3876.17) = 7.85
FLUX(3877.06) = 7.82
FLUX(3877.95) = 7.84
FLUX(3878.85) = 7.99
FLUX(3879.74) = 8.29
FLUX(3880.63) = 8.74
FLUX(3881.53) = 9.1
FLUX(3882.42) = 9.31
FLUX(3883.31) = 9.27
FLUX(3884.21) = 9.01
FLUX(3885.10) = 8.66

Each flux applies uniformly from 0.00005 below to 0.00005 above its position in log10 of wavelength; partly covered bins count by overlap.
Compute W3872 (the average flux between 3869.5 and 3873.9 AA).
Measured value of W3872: 8.5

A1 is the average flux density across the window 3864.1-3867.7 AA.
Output 10.2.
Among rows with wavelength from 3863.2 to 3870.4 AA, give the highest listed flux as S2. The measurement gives 10.3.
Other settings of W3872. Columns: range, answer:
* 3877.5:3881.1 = 8.21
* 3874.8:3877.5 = 7.84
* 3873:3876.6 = 7.84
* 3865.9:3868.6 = 10.3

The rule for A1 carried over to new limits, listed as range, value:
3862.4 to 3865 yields 9.59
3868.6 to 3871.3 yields 9.39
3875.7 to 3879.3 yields 7.88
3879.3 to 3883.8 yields 8.94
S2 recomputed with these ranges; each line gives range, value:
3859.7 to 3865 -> 9.94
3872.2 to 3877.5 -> 7.96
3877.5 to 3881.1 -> 8.74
